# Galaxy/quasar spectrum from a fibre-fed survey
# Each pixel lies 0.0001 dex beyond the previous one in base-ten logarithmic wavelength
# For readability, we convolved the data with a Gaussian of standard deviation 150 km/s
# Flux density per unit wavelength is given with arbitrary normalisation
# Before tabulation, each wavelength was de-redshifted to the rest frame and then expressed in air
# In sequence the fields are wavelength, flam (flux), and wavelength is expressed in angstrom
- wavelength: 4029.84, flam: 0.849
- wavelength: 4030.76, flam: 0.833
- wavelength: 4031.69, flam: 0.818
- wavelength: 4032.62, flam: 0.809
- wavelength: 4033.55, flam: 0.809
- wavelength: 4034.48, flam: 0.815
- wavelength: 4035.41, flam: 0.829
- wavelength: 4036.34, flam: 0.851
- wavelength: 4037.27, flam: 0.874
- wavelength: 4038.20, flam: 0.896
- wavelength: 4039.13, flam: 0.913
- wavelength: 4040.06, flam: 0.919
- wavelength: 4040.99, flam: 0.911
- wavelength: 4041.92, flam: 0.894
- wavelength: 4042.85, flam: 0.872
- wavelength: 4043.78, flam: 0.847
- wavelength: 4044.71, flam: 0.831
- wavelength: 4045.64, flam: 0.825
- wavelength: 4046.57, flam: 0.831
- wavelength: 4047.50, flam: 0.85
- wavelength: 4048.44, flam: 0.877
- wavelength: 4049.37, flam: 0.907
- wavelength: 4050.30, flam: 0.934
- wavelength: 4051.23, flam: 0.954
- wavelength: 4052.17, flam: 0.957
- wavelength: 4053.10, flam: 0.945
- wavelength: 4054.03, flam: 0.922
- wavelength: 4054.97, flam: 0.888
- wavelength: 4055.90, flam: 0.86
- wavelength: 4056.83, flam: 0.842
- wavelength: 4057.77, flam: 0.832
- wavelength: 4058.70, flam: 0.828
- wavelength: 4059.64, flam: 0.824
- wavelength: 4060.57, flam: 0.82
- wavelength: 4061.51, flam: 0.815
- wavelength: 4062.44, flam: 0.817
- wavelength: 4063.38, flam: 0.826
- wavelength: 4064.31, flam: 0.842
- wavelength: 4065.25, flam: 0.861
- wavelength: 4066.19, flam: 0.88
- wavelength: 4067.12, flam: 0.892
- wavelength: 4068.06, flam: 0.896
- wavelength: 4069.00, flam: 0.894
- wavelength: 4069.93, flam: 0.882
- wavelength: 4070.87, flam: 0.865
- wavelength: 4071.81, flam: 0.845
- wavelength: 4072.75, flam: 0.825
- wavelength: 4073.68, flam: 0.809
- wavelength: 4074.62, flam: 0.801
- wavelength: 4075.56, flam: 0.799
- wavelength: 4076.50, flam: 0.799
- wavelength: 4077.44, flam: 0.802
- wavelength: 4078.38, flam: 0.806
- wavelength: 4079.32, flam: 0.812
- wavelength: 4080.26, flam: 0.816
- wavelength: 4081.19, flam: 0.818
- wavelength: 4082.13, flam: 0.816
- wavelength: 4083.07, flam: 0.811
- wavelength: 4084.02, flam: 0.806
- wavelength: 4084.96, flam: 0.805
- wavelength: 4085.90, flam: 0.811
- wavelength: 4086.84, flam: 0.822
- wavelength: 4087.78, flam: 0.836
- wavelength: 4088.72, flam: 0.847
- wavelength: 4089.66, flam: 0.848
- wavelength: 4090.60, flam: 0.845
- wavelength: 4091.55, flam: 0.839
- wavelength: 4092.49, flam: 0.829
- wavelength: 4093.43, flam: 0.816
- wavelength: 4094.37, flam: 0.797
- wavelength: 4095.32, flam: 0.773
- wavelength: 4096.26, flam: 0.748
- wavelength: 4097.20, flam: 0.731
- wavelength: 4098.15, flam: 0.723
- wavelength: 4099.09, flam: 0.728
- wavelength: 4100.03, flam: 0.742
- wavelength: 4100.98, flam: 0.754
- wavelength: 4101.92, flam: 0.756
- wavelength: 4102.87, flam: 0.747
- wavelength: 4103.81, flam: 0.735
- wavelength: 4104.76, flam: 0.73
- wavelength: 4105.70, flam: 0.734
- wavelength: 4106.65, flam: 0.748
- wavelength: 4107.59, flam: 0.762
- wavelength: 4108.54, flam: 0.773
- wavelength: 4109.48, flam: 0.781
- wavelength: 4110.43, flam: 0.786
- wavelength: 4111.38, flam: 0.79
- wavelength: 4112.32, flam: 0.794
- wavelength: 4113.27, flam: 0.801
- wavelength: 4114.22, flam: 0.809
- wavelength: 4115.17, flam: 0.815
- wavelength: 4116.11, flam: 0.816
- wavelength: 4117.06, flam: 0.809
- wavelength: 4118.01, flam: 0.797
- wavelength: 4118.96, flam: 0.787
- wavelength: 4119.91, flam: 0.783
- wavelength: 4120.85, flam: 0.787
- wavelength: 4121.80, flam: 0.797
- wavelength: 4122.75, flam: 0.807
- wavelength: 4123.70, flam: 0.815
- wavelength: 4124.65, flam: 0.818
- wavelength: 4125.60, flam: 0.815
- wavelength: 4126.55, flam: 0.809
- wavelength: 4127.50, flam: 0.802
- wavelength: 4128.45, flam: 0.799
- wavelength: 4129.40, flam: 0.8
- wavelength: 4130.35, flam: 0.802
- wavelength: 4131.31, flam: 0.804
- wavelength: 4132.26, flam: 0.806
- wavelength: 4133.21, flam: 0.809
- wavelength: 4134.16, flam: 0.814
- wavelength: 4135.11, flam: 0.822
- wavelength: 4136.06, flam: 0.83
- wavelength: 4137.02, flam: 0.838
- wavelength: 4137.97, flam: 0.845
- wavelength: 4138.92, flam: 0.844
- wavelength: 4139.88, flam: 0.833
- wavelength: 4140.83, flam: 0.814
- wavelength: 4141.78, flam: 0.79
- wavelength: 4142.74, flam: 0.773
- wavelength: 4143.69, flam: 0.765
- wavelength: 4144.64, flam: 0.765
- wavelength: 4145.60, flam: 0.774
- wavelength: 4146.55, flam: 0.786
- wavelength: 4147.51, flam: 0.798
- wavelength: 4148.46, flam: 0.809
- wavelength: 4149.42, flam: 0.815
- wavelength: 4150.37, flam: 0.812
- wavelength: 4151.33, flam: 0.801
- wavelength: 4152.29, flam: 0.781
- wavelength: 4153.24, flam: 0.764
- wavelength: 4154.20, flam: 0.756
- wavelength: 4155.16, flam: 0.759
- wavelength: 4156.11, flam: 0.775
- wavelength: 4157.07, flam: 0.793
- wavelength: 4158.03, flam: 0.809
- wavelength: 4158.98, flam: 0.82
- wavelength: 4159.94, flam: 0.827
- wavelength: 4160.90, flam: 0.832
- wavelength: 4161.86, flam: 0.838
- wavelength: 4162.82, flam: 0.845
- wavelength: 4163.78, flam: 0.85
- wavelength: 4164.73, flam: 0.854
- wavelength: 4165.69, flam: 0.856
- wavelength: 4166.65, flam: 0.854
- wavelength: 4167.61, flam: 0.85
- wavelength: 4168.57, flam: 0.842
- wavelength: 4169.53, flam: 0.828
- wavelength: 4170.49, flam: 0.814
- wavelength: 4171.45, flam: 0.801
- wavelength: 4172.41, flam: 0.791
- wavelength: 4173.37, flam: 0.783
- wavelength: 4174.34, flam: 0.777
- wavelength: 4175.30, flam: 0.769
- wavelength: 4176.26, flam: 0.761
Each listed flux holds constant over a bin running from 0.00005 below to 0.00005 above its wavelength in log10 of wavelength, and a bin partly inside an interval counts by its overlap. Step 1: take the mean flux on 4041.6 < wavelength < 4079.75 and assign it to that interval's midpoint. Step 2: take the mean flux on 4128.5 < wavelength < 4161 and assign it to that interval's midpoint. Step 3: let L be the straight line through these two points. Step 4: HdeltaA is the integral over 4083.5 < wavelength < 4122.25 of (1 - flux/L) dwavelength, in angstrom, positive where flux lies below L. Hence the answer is 2.0 angstrom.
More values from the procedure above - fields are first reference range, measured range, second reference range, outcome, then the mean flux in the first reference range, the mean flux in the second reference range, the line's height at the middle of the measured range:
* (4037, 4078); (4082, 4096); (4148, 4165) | 0.44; 0.863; 0.807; 0.846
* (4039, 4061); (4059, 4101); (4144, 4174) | 2.03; 0.878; 0.809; 0.859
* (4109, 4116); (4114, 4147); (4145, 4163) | -0.28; 0.798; 0.798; 0.798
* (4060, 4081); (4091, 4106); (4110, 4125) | 0.98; 0.836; 0.801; 0.815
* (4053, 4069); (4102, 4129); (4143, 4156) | 0.82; 0.857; 0.783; 0.812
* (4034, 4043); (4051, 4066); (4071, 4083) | -0.33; 0.877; 0.814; 0.844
